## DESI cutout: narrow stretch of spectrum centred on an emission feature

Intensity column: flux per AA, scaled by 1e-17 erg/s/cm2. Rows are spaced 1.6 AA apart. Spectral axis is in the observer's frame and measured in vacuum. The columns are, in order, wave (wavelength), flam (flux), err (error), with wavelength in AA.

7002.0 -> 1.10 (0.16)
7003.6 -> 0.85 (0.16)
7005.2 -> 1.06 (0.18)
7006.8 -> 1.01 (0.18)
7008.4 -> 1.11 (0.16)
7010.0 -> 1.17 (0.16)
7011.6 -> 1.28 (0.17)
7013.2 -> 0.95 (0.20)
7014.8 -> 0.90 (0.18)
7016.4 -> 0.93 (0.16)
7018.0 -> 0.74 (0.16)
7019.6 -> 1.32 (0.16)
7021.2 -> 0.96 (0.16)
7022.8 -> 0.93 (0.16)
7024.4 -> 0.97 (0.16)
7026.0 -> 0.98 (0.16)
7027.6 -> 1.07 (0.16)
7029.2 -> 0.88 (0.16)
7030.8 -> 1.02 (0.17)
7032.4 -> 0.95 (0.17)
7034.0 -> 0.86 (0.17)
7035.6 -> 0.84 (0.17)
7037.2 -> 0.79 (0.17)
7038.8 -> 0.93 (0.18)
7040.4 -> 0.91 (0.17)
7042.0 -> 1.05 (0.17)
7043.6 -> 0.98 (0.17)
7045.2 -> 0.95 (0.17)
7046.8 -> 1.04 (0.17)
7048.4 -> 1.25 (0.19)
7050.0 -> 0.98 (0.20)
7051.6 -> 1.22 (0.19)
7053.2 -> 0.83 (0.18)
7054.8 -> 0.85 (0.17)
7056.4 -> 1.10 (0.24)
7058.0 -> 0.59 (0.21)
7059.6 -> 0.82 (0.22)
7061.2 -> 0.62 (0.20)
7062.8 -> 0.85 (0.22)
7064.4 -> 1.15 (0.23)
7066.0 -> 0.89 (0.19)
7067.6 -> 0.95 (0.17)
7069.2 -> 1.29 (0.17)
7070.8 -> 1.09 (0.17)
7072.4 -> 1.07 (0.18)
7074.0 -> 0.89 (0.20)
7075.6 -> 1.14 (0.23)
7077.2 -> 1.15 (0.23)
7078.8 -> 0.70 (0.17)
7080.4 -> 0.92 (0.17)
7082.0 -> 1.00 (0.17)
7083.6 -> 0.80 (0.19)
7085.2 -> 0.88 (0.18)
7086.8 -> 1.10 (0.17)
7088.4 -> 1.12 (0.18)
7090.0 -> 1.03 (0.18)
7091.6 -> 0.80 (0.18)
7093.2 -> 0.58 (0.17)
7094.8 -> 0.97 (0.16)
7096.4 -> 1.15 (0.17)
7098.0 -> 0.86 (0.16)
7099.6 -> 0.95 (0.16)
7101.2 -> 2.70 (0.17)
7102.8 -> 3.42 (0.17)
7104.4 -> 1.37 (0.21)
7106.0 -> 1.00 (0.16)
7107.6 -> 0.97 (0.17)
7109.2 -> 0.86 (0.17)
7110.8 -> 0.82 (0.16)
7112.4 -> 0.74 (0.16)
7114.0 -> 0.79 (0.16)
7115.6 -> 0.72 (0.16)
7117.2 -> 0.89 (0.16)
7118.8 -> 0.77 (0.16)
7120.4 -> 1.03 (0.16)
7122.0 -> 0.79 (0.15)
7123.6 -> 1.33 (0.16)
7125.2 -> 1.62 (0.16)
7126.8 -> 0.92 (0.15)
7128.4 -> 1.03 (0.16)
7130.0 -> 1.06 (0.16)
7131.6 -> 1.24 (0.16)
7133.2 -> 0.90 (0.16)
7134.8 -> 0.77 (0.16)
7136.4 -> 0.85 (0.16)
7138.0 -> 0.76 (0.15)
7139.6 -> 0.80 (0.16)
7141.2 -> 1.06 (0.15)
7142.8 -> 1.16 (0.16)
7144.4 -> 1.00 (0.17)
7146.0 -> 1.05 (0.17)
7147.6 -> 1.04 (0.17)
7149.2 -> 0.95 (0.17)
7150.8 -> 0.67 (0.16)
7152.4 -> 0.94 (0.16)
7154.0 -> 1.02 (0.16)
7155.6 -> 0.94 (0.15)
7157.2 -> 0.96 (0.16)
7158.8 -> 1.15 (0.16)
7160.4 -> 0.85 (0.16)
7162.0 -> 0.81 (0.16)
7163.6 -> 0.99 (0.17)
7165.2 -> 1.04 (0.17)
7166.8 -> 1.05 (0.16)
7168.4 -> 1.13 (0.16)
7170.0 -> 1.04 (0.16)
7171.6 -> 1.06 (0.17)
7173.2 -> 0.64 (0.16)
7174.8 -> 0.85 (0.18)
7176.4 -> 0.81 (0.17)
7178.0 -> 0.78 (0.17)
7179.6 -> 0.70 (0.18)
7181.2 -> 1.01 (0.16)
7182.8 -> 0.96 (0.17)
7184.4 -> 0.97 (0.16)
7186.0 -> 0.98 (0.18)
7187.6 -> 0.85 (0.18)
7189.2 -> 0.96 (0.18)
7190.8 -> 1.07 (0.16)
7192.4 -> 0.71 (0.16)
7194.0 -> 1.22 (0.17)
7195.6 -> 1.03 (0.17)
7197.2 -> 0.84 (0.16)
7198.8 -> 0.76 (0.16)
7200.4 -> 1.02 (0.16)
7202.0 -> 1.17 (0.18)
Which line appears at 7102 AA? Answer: Halpha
